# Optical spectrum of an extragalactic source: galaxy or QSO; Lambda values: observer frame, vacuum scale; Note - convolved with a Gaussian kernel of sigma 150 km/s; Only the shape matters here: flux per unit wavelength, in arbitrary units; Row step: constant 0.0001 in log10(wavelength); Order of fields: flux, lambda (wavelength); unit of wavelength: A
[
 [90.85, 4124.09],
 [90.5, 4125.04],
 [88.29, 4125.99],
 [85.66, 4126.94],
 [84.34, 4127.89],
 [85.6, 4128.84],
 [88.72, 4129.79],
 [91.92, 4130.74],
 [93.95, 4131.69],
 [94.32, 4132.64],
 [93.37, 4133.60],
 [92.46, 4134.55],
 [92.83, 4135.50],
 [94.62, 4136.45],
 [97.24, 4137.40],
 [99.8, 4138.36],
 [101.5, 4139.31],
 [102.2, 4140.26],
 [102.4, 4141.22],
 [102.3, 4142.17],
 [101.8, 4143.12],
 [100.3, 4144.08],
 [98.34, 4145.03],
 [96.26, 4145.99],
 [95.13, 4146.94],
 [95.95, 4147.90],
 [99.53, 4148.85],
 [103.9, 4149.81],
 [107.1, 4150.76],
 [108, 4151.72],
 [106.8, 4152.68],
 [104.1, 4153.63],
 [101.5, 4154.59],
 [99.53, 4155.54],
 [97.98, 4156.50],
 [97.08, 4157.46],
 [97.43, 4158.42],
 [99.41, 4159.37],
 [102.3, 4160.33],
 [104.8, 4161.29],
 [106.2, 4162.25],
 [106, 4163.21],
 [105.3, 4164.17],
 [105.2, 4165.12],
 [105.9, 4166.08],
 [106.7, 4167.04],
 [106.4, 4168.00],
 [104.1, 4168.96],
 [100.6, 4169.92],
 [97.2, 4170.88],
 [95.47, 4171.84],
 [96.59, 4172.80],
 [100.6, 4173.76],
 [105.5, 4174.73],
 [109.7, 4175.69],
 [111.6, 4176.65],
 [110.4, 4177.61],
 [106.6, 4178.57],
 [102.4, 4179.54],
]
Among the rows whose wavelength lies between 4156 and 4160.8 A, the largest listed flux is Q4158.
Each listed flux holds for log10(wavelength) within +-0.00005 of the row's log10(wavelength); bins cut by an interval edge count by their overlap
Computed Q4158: 102.3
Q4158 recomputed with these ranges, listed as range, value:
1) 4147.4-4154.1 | 108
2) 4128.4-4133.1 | 94.32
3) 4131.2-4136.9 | 94.62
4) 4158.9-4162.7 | 106.2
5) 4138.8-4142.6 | 102.4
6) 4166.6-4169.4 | 106.7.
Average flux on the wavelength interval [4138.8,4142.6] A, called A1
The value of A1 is 102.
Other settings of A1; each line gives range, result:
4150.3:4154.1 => 106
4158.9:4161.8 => 102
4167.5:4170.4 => 104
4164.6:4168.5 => 106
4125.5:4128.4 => 86.1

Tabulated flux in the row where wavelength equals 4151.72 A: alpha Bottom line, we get 108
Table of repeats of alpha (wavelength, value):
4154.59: 101.5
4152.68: 106.8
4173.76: 100.6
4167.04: 106.7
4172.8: 96.59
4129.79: 88.72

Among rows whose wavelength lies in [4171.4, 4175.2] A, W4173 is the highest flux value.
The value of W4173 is 105.5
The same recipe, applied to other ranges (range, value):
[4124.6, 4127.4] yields 90.5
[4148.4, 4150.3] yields 103.9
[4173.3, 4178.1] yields 111.6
